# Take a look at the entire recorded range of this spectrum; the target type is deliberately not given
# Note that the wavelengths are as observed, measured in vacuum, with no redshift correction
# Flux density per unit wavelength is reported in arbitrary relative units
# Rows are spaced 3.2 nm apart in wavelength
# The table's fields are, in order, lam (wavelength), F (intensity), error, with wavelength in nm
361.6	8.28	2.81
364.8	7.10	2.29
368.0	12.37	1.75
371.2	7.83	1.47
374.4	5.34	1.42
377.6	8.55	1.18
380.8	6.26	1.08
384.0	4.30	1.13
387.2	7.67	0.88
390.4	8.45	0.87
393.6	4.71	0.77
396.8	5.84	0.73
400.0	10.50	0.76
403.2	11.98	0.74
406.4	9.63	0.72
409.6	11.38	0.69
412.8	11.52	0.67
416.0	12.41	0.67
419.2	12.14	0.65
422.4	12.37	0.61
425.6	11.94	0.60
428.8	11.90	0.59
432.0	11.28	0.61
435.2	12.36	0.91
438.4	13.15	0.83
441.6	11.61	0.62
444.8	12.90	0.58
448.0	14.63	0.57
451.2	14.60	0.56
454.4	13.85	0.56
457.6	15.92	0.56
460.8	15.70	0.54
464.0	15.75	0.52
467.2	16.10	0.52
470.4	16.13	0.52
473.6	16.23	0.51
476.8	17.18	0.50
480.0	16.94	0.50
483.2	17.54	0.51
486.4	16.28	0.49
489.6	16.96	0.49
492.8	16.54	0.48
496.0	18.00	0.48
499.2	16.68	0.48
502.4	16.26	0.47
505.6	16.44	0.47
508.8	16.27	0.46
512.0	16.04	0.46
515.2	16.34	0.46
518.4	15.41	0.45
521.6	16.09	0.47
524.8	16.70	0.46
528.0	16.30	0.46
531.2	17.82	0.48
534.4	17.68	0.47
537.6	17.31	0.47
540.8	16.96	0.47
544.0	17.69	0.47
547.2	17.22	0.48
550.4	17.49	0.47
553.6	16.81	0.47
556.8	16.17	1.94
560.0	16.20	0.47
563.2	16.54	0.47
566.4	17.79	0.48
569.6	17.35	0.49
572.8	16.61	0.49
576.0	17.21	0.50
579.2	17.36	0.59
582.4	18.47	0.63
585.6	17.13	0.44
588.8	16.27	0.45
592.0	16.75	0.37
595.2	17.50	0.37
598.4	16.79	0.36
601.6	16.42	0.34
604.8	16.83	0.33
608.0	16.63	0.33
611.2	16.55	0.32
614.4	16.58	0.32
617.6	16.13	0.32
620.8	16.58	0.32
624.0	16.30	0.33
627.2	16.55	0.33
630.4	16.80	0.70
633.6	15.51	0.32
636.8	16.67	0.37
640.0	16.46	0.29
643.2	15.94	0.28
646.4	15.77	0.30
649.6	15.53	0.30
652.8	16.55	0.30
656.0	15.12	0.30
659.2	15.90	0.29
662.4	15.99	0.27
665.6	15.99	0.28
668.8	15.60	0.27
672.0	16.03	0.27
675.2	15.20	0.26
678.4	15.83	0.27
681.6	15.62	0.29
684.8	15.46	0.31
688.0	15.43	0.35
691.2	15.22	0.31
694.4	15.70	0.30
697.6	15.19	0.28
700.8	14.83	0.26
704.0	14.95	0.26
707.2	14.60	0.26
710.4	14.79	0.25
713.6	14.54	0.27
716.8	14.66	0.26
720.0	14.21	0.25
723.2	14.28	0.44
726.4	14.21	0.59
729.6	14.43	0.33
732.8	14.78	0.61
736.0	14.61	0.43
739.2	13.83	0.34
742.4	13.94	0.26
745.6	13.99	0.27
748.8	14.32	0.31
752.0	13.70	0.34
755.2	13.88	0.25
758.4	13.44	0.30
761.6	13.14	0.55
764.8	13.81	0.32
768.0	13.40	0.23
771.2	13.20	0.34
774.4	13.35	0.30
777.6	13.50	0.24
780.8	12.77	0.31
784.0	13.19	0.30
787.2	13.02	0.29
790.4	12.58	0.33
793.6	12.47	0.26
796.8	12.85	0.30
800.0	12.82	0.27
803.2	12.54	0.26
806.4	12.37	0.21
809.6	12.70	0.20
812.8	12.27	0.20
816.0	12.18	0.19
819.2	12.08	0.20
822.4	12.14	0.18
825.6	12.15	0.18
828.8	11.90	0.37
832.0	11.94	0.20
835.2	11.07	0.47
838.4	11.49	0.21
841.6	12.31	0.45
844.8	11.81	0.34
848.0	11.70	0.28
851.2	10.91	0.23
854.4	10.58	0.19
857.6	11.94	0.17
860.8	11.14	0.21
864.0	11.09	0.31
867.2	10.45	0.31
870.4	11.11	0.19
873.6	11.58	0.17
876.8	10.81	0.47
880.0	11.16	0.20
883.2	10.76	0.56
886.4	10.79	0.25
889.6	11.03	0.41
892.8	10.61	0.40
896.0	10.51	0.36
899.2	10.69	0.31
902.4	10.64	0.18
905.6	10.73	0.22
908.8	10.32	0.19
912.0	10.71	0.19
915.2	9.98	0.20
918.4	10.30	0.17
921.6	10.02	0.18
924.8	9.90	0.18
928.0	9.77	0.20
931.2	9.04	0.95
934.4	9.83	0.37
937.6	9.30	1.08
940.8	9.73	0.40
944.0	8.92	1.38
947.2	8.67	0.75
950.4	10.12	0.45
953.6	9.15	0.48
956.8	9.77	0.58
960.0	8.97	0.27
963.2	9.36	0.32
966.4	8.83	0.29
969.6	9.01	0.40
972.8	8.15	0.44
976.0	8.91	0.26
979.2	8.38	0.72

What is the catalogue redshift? 0.000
